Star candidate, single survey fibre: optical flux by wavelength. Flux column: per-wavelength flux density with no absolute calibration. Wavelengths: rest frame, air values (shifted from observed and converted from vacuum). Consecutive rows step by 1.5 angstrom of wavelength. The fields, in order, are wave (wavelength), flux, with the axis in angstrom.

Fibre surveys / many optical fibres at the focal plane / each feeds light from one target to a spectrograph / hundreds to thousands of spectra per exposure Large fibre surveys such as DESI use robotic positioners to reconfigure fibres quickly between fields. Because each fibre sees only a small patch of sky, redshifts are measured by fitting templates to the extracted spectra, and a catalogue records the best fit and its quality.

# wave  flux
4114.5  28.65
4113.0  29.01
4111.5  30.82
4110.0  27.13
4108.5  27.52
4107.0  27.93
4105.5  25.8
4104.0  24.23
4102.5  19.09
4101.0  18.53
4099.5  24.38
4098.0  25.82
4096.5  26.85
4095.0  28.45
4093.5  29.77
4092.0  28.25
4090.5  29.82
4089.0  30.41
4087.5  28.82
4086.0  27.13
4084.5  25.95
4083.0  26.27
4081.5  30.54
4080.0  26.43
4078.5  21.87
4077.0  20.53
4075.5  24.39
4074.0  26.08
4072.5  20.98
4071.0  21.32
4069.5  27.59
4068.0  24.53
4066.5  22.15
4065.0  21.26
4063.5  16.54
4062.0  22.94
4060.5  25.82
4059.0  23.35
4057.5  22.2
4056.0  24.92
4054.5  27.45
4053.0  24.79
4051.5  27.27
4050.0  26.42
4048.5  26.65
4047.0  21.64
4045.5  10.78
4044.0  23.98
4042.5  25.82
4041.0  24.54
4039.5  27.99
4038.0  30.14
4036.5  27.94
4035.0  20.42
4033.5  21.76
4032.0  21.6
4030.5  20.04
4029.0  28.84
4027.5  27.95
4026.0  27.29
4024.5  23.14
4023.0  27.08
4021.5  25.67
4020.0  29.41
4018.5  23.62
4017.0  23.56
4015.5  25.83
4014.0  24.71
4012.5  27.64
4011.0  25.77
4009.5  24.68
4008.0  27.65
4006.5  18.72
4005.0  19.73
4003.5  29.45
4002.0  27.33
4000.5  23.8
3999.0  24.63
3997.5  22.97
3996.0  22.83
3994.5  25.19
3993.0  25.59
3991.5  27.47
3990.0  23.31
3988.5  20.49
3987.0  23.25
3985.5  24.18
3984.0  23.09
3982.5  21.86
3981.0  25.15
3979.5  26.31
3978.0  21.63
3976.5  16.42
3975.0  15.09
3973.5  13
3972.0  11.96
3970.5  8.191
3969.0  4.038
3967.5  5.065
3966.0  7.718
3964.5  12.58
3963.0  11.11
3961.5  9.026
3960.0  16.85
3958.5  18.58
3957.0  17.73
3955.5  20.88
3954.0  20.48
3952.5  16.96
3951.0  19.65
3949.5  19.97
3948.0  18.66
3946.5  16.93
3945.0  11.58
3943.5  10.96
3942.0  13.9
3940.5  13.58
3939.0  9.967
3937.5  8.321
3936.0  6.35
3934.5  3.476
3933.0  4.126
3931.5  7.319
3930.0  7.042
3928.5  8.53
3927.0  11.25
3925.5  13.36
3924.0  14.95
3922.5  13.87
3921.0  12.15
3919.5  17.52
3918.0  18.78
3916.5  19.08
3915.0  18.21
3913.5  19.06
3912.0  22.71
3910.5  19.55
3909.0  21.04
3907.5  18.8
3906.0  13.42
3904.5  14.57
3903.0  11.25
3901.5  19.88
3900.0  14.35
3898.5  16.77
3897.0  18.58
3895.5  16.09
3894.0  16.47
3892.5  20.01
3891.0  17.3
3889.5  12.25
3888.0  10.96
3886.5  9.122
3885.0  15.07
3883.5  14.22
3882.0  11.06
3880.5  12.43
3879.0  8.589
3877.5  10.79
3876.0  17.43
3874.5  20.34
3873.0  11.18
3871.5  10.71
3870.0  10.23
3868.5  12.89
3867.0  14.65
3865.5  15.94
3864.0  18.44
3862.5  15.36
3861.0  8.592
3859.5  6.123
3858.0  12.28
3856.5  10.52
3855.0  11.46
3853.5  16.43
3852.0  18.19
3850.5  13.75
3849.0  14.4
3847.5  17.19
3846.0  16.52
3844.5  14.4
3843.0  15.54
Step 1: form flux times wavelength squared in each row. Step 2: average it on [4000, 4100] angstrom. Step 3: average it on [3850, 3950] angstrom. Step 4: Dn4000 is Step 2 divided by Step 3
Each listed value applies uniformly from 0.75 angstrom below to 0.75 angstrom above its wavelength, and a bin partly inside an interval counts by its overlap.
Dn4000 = 1.95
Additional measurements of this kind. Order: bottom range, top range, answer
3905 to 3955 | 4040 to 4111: 1.87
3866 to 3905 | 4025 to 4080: 1.84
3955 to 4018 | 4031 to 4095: 1.28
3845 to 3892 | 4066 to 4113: 2.16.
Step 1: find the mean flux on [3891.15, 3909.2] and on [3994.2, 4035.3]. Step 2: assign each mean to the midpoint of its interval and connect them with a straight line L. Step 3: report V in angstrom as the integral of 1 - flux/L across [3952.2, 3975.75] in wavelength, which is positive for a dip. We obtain 9.0 angstrom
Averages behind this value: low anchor 16.7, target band 13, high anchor 24.7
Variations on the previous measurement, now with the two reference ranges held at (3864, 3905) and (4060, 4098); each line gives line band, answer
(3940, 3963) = 2.4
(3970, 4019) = -4.8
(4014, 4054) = -3.5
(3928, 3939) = 6.7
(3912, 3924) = -0.8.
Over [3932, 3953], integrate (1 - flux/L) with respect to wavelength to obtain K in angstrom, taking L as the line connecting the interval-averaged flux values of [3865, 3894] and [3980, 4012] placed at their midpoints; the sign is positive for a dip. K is 7.7 angstrom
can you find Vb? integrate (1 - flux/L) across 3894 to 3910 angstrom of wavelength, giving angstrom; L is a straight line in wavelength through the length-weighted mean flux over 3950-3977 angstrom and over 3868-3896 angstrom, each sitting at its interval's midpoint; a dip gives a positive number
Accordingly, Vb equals -3.5 angstrom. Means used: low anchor 13.5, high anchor 13.7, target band 16.5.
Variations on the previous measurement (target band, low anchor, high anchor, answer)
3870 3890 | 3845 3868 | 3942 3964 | 2.7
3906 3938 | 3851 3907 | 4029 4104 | 5.0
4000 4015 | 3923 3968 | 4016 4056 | -2.9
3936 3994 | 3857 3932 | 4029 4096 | 7.3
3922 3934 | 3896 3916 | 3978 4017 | 5.8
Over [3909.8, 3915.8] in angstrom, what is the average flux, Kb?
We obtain 19.9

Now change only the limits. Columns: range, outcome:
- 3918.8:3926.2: 14.4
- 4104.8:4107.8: 26.9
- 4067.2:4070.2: 26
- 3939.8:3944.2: 12.8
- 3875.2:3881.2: 12.4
